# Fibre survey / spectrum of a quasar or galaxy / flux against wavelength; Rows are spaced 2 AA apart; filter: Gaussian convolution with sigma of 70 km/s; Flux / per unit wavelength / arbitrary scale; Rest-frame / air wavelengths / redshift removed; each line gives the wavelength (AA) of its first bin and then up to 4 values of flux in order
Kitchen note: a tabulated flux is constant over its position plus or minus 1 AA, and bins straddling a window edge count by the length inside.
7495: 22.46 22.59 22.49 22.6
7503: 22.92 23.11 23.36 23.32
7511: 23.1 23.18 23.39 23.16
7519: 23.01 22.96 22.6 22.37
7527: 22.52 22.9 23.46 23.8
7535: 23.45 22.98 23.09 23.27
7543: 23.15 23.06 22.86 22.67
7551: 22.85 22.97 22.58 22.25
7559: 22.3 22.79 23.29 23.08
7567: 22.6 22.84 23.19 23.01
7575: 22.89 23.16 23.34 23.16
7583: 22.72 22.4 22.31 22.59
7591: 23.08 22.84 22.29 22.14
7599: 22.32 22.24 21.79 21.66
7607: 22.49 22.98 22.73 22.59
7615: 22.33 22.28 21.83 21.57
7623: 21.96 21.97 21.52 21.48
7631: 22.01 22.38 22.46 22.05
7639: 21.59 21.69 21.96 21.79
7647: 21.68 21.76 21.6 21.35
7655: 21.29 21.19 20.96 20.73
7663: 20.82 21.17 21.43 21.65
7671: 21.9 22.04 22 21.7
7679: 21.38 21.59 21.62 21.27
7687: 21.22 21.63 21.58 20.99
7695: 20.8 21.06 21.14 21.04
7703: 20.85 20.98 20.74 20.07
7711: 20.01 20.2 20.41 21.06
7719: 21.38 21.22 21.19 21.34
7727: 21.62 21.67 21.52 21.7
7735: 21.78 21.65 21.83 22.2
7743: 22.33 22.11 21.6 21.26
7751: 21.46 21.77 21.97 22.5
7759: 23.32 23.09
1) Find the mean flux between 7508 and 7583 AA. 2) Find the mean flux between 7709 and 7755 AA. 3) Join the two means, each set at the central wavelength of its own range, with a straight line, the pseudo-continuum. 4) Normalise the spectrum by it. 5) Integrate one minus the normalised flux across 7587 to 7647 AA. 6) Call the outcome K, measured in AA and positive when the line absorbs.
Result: 0.6 AA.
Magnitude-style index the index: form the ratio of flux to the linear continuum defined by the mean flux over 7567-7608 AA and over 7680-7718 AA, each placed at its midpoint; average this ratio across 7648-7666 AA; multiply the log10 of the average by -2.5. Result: 0.019 mag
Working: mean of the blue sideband 22.6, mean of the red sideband 21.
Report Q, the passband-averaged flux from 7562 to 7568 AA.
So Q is 23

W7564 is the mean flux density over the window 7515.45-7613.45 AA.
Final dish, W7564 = 22.8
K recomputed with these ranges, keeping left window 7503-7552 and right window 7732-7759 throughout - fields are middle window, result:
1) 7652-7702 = 2.1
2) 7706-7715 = 0.7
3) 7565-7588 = -0.1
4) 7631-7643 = 0.2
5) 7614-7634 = 0.6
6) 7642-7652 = 0.3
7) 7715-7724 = 0.4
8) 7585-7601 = 0.2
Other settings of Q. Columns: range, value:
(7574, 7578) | 23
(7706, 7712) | 20.3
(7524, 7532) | 22.8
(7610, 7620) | 22.4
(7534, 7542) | 23.2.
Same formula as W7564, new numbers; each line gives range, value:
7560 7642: 22.4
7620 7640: 21.9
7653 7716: 21.1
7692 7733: 21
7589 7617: 22.4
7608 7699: 21.7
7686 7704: 21.1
